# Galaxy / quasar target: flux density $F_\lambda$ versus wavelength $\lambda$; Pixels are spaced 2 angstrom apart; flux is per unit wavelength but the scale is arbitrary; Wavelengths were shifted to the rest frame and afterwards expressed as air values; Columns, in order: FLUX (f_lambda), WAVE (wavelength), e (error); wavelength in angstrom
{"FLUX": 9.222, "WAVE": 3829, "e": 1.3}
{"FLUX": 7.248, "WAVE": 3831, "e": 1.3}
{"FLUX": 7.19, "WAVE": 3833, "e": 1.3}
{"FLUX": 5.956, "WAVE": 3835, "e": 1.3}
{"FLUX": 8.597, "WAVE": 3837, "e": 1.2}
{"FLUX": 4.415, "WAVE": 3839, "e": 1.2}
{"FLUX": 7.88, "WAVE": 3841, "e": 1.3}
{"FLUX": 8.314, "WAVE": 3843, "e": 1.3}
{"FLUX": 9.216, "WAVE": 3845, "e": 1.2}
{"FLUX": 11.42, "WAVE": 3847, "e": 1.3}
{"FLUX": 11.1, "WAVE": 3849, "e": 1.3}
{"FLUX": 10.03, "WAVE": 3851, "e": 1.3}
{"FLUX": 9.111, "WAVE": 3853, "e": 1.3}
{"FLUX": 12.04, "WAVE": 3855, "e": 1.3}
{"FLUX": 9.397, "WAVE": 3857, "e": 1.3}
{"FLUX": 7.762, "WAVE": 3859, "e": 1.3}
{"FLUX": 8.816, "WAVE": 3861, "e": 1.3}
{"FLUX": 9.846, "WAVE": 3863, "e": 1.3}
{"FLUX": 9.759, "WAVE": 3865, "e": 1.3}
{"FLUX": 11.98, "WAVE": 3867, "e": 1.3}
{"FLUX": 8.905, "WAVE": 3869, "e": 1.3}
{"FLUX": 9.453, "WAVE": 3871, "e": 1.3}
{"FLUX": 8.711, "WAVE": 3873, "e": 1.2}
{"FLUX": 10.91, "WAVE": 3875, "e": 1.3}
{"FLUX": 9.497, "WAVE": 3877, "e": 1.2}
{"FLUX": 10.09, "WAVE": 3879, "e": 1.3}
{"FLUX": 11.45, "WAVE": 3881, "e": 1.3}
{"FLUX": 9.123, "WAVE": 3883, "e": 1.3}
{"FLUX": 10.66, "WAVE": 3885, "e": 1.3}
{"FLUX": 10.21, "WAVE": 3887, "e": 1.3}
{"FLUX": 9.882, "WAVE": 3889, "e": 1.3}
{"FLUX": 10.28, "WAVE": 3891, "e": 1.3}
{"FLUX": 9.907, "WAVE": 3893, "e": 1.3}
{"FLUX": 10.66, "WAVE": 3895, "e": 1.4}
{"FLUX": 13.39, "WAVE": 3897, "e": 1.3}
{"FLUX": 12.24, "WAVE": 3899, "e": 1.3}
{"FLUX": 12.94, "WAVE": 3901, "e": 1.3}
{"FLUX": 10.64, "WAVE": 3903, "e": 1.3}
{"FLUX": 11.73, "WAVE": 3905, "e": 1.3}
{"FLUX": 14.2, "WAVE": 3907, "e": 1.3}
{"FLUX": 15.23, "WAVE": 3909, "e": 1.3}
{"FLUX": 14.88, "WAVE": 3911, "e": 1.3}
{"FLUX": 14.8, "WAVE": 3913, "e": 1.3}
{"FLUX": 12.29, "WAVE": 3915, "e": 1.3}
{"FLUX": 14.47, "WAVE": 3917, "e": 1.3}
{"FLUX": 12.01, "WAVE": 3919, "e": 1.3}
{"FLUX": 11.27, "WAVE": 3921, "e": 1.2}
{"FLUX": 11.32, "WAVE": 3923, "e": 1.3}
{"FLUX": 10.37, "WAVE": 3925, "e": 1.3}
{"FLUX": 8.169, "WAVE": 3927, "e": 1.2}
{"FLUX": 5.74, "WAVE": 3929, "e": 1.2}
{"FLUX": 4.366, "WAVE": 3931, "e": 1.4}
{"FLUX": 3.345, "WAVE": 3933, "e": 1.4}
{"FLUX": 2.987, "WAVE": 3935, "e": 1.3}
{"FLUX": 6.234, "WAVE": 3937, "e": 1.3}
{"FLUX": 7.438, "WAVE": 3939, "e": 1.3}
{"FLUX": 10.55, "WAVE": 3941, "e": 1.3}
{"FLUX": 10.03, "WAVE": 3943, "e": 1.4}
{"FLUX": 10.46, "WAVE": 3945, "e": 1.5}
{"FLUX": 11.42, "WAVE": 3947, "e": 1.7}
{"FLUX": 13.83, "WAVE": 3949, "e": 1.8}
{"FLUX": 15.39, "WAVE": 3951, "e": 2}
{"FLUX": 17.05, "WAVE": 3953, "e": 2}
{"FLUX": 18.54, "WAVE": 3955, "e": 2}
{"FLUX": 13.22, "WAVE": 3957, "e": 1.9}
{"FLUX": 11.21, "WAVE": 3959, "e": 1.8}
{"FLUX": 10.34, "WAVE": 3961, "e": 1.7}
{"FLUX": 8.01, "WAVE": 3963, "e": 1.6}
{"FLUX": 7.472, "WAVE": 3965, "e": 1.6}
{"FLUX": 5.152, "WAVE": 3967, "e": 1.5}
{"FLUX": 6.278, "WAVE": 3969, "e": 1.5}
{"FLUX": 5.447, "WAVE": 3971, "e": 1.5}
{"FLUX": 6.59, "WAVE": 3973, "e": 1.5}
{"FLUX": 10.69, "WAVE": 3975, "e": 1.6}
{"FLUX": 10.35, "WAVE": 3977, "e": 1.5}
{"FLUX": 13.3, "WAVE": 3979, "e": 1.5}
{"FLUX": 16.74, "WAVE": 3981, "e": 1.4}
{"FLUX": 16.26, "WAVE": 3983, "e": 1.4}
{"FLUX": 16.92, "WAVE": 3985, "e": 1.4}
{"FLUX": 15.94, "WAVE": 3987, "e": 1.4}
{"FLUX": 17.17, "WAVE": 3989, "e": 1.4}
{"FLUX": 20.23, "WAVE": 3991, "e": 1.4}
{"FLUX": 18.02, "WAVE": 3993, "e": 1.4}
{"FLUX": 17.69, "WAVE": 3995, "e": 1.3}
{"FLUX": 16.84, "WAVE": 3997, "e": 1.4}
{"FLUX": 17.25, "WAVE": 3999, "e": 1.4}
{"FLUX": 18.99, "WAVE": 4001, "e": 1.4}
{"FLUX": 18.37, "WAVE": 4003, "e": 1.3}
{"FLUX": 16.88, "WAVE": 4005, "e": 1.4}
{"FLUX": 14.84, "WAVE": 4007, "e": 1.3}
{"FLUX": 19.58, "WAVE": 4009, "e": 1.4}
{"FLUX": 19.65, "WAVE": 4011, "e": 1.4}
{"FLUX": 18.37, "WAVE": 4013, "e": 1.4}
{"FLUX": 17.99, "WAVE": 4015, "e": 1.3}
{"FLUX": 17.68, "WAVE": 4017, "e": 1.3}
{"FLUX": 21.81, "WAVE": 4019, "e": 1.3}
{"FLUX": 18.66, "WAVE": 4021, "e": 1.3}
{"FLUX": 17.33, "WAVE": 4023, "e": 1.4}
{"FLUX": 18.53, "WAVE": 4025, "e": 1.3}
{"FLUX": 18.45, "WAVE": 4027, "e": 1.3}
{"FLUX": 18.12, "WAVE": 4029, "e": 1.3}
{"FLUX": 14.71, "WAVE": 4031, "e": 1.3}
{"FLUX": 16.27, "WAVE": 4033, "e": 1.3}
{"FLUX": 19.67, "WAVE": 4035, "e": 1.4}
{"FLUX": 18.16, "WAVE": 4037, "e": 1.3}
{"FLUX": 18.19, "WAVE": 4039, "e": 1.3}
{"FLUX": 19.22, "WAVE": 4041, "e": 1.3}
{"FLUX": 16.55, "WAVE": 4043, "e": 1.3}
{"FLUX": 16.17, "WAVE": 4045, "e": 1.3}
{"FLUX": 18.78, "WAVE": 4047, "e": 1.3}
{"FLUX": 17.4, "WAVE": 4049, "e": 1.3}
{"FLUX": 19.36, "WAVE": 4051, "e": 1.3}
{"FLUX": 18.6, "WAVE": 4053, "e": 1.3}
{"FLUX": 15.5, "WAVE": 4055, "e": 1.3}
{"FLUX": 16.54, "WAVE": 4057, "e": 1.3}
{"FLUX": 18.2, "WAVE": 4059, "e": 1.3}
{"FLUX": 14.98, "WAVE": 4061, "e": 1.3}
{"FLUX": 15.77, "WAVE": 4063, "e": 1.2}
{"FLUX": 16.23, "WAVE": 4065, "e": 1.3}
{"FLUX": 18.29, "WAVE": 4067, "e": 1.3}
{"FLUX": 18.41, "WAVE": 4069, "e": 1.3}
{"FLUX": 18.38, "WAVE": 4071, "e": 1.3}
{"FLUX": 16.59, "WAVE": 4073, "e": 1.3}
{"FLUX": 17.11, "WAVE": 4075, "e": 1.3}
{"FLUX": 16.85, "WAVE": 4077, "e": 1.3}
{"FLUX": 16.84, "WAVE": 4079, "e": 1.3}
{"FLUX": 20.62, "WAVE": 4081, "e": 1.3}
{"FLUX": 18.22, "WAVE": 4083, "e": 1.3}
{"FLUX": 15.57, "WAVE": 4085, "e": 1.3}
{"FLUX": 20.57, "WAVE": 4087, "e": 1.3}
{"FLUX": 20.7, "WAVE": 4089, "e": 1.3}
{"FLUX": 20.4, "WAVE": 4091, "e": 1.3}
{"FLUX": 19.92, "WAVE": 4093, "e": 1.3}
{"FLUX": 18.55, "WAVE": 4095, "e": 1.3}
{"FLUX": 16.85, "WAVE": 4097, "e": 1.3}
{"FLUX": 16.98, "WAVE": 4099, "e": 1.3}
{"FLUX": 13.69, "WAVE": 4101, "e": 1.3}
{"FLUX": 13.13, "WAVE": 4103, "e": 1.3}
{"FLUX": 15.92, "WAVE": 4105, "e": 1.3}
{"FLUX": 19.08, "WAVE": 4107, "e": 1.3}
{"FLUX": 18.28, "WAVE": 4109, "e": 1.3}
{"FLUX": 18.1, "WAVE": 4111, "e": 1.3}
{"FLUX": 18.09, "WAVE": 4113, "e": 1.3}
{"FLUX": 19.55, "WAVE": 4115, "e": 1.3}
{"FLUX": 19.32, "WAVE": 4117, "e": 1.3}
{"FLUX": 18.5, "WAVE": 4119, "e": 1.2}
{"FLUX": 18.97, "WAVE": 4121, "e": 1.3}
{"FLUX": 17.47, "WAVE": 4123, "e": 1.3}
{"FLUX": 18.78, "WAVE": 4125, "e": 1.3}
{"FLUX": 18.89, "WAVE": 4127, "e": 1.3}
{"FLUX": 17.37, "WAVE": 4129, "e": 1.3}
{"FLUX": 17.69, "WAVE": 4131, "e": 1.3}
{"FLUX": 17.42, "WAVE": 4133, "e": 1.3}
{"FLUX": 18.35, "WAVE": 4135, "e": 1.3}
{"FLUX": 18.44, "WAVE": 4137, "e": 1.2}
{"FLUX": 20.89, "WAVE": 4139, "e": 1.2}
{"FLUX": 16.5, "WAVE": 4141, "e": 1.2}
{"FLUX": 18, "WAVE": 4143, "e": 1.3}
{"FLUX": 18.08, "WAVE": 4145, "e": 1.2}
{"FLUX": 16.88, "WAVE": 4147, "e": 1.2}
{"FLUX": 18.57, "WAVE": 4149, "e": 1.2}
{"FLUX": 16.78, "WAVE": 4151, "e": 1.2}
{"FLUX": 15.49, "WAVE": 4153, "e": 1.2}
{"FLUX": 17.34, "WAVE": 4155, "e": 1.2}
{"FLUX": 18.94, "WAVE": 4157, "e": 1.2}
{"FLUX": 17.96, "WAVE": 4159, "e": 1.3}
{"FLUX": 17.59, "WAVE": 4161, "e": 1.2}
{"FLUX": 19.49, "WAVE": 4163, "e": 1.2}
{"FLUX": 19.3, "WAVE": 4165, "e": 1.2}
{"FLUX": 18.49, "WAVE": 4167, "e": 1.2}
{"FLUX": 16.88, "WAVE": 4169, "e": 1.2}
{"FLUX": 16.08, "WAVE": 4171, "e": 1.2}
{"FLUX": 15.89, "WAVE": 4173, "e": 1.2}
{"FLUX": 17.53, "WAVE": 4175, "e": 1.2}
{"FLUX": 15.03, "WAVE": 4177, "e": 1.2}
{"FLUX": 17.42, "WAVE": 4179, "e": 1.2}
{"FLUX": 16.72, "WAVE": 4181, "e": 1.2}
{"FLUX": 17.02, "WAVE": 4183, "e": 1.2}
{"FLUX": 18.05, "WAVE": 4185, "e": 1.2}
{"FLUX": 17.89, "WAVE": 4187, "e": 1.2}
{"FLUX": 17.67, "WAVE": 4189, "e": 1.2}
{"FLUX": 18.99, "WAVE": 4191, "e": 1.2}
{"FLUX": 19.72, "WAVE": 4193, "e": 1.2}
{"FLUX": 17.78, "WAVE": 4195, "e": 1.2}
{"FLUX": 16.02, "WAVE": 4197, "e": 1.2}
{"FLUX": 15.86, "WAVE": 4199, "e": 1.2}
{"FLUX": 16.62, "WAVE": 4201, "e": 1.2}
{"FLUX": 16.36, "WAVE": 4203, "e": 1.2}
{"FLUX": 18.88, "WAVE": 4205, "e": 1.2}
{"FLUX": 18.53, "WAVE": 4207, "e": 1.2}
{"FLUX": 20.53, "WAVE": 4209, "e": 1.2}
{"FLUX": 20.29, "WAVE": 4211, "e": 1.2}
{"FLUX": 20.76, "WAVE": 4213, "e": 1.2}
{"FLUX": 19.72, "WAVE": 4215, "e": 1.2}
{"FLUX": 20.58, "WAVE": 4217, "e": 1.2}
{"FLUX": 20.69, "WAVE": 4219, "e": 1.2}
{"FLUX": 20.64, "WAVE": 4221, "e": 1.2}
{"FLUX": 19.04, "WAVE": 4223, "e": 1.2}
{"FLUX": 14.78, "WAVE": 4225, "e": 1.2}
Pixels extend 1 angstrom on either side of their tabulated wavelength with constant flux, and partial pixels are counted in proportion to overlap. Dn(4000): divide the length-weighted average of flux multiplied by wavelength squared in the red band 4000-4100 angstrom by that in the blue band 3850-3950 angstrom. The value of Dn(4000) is 1.88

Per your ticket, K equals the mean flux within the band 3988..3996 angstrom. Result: 18.3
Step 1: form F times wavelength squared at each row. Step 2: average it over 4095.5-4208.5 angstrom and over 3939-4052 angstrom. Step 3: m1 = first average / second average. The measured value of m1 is 1.2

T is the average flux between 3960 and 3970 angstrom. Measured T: 7.45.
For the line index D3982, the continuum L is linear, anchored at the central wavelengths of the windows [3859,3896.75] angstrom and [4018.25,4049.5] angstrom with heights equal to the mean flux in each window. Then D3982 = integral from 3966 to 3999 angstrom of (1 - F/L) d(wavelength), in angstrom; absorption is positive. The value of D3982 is 4.3 angstrom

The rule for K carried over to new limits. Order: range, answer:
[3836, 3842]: 6.96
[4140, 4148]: 17.4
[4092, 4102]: 17.2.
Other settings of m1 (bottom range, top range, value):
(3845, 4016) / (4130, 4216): 1.68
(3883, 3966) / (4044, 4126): 1.76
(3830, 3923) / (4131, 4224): 2.01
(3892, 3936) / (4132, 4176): 1.86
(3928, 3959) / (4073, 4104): 1.88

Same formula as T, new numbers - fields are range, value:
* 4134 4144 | 18.4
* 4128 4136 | 17.7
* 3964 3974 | 6.19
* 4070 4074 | 17.5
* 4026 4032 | 17.1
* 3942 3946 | 10.2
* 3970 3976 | 7.58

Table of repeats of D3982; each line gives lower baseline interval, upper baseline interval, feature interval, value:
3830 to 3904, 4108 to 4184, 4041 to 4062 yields -3.1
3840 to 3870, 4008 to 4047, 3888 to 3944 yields 9.5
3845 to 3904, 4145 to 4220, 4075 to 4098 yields -4.4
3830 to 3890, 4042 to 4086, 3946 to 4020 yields -2.1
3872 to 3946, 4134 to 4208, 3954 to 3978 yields 4.9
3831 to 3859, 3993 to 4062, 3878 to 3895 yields 0.9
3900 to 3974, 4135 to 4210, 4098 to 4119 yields -2.1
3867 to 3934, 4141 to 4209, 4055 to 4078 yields -3.3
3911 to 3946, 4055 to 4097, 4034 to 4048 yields -2.0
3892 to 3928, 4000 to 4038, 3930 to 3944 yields 7.5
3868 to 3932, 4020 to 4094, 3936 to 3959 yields 1.6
